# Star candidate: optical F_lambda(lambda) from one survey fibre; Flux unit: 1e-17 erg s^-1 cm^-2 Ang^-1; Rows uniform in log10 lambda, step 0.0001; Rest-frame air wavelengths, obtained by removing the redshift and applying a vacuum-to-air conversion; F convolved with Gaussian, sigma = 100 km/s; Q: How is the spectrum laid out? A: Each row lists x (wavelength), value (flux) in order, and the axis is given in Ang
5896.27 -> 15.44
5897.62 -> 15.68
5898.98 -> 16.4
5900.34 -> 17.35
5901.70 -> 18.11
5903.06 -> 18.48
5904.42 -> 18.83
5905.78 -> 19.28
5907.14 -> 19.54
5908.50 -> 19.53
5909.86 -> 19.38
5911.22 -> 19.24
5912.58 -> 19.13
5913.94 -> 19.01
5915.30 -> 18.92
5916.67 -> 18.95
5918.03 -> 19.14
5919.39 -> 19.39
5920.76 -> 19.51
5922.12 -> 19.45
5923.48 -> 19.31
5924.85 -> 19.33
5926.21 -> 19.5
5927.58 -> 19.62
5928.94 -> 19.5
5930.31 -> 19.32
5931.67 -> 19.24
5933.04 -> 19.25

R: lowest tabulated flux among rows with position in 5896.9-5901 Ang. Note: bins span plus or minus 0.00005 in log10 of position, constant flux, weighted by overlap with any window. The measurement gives 15.68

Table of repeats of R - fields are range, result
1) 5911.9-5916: 18.92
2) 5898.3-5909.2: 16.4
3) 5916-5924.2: 18.95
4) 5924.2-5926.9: 19.33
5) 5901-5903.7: 18.11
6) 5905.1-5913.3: 19.13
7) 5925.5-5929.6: 19.5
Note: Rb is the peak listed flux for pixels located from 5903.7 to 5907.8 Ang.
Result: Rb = 19.54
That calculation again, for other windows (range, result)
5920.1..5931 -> 19.62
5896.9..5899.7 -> 16.4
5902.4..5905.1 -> 18.83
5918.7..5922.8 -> 19.51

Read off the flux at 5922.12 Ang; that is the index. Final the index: 19.45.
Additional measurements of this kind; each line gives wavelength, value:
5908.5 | 19.53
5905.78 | 19.28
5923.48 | 19.31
